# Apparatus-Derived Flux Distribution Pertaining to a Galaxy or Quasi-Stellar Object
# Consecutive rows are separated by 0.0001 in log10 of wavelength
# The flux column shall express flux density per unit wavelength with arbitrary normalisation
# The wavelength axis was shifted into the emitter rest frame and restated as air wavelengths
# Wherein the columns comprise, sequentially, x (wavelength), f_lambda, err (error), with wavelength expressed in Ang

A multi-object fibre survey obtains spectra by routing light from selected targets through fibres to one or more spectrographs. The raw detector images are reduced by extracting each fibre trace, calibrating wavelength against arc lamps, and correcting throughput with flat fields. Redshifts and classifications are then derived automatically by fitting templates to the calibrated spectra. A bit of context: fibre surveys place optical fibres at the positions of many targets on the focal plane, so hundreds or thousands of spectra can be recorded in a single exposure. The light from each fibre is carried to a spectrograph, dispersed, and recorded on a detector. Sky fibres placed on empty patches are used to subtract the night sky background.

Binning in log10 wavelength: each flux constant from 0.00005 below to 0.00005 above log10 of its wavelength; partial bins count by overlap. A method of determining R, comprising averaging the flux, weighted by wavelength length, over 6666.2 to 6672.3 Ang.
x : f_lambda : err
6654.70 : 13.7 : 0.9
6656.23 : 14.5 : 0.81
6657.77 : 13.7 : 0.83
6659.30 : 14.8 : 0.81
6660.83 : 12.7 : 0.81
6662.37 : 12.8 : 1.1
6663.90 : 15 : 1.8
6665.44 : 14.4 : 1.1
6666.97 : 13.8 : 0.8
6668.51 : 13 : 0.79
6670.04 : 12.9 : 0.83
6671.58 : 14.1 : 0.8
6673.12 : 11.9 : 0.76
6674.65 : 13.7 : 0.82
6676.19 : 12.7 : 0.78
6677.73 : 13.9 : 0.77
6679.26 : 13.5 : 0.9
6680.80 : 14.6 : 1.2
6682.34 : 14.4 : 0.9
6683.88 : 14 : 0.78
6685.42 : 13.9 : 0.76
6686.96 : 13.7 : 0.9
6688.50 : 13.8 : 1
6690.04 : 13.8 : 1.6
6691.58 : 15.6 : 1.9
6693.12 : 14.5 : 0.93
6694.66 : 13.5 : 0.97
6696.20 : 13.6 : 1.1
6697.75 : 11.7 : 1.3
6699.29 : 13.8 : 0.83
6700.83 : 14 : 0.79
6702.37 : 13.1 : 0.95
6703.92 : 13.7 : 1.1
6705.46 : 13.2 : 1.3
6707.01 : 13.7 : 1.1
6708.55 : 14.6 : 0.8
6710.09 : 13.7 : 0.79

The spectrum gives 13.5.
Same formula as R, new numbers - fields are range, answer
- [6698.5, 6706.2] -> 13.6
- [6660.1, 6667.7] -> 13.7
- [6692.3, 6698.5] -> 13.3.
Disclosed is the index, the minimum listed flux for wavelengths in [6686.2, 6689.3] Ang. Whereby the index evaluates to 13.7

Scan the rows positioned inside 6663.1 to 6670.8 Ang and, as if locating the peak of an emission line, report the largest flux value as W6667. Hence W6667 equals 15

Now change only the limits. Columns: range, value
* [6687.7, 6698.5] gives 15.6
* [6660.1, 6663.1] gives 12.8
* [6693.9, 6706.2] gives 14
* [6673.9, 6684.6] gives 14.6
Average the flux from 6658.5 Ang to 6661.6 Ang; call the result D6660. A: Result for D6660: 13.8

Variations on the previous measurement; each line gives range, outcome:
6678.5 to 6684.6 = 14.1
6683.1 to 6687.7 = 13.9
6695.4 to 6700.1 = 13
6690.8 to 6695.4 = 14.5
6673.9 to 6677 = 13.2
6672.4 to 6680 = 13.2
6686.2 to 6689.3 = 13.8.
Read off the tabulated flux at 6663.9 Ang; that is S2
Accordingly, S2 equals 15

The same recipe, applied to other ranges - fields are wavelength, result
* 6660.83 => 12.7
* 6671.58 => 14.1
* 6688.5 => 13.8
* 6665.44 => 14.4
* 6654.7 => 13.7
